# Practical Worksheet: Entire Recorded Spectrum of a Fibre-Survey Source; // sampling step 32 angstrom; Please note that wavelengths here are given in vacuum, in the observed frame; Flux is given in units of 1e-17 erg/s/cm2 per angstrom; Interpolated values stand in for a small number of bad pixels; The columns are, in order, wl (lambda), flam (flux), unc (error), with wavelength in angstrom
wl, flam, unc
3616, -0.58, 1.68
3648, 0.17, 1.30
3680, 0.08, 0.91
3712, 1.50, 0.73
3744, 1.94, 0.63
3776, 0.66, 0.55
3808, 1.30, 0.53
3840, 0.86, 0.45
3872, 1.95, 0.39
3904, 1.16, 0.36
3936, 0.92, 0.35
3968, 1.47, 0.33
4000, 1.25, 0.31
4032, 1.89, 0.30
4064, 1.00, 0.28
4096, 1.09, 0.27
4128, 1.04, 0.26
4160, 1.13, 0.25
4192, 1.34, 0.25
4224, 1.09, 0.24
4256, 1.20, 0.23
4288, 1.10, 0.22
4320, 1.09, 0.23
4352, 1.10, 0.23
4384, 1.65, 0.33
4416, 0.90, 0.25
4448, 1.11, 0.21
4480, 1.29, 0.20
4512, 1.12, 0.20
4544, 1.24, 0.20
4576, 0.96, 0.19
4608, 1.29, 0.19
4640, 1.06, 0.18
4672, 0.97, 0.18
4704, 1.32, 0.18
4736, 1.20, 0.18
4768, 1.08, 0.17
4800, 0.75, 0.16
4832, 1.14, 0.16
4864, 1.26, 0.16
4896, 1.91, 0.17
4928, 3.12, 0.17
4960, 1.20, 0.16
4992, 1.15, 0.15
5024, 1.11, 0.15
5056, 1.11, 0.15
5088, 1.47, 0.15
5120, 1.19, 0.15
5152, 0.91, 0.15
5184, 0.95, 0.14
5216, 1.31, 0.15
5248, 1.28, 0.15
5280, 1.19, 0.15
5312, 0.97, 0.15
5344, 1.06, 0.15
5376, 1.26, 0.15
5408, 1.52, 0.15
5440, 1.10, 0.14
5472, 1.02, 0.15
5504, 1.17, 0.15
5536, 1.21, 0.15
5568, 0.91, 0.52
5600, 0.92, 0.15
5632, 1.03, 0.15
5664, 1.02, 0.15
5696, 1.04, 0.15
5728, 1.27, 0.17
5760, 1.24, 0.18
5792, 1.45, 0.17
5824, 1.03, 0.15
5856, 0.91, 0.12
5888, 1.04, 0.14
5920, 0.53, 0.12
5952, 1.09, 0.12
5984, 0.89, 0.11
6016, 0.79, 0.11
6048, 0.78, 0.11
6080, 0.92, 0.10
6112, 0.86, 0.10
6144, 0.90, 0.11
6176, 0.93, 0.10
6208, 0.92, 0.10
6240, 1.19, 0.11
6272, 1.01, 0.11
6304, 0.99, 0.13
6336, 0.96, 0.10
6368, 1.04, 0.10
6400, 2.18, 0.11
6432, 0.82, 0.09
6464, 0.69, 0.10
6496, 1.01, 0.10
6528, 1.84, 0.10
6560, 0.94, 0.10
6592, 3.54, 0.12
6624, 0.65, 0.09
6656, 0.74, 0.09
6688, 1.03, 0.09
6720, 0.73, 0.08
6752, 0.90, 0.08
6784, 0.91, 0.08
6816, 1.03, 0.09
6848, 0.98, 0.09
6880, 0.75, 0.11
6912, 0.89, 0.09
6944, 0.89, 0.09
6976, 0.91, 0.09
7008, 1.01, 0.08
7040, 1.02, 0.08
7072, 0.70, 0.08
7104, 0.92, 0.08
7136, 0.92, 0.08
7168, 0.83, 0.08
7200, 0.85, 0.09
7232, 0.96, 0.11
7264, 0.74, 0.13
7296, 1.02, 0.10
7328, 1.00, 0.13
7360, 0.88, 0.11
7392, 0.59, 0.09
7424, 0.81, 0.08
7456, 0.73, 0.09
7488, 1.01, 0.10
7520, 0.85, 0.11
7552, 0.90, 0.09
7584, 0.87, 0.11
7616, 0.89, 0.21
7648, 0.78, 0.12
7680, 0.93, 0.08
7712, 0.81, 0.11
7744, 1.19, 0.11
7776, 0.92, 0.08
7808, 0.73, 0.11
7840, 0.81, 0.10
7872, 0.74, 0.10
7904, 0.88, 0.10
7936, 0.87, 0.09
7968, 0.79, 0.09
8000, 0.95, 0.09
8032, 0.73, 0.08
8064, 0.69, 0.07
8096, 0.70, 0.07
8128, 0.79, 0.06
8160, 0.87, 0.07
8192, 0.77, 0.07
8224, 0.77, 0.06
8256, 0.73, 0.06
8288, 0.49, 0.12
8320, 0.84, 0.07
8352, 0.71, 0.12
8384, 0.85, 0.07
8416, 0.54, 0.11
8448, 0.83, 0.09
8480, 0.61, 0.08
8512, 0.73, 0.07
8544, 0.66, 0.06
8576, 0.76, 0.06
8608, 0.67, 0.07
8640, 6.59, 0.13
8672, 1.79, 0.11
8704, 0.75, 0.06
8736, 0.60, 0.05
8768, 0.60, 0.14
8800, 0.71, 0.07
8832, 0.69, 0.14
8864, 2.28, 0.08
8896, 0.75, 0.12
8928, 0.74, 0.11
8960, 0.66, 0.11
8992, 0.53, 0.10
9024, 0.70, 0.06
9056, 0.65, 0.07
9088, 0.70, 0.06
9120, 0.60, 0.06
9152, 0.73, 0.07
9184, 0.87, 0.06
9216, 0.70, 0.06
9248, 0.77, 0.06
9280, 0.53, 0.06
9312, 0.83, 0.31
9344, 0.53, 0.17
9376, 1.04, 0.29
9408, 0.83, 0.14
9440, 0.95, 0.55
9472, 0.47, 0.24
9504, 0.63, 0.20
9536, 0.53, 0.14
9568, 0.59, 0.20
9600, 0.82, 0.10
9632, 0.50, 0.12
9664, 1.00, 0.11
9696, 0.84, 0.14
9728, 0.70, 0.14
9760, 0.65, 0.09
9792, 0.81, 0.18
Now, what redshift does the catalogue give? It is 0.32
